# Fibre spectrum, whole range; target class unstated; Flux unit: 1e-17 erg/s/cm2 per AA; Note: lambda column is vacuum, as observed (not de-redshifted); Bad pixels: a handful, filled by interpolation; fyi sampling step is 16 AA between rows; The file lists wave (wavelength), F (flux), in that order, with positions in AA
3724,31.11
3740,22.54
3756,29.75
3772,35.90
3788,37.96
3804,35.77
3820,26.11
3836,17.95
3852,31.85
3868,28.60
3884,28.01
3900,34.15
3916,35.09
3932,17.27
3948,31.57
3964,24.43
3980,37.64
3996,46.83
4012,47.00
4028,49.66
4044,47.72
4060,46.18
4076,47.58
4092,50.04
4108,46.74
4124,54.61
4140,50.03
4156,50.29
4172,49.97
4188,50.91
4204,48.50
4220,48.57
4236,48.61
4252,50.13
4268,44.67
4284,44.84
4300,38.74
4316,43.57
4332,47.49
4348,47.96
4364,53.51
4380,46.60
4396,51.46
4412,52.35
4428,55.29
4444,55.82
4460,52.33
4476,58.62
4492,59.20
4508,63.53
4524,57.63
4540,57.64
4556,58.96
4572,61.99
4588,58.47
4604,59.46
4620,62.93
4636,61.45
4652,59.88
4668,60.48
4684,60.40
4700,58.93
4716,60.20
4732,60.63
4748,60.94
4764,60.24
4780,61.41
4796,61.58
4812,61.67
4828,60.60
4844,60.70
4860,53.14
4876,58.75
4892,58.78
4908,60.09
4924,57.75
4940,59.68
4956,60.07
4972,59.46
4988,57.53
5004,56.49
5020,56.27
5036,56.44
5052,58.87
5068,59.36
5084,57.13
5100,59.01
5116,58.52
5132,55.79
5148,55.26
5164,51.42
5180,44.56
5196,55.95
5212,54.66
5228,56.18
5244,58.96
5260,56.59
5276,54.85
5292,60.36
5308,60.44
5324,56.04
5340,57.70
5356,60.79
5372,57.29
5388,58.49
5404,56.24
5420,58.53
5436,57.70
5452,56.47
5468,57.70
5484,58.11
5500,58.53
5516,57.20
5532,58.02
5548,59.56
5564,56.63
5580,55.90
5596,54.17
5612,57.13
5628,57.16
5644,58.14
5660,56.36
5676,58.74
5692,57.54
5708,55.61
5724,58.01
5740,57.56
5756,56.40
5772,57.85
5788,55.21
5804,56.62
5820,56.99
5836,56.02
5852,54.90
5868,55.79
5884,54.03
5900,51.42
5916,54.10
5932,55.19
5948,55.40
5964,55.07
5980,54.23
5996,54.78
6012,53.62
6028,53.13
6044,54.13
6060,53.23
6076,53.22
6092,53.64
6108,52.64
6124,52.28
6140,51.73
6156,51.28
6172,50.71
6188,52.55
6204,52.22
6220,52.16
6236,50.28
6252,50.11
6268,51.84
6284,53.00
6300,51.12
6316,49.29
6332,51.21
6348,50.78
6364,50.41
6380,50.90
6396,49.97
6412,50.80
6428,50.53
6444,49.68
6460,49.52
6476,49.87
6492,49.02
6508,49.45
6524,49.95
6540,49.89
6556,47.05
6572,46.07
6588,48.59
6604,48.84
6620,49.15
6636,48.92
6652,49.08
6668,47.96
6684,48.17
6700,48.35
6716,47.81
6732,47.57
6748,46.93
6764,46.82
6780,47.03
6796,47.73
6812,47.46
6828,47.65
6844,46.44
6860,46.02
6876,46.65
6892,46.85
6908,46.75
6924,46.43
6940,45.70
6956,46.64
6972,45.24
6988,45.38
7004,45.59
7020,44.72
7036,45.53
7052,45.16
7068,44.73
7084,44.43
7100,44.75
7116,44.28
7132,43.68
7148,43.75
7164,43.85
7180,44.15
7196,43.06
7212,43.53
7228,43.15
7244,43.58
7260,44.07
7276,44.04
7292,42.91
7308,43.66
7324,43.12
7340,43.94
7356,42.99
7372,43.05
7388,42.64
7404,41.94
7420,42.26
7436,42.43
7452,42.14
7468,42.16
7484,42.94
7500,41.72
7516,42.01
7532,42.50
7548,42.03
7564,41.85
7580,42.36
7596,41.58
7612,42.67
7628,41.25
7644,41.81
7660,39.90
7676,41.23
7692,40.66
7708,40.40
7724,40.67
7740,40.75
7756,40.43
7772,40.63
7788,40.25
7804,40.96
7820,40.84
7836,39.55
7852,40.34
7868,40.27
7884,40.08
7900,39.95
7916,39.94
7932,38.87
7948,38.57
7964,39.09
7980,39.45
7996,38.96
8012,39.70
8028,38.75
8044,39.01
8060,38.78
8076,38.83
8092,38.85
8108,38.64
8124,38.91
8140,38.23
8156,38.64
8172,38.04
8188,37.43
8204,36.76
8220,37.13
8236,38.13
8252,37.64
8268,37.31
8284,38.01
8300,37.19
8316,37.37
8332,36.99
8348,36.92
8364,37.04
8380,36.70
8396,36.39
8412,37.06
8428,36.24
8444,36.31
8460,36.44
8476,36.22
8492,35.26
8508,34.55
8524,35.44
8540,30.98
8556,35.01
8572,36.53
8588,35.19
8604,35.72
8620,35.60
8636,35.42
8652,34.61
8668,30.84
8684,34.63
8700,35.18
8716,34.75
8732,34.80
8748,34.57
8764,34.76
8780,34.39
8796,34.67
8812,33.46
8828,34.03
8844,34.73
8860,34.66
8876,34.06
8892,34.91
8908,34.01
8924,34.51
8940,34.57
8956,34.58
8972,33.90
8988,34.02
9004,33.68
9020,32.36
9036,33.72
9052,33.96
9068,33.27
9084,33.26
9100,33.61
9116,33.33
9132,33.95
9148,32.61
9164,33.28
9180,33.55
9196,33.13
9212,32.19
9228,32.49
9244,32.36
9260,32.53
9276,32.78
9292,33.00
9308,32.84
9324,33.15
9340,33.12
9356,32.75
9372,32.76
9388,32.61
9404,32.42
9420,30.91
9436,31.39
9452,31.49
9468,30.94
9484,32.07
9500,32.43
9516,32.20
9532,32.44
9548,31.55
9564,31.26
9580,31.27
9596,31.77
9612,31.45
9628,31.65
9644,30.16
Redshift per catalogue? 0.000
